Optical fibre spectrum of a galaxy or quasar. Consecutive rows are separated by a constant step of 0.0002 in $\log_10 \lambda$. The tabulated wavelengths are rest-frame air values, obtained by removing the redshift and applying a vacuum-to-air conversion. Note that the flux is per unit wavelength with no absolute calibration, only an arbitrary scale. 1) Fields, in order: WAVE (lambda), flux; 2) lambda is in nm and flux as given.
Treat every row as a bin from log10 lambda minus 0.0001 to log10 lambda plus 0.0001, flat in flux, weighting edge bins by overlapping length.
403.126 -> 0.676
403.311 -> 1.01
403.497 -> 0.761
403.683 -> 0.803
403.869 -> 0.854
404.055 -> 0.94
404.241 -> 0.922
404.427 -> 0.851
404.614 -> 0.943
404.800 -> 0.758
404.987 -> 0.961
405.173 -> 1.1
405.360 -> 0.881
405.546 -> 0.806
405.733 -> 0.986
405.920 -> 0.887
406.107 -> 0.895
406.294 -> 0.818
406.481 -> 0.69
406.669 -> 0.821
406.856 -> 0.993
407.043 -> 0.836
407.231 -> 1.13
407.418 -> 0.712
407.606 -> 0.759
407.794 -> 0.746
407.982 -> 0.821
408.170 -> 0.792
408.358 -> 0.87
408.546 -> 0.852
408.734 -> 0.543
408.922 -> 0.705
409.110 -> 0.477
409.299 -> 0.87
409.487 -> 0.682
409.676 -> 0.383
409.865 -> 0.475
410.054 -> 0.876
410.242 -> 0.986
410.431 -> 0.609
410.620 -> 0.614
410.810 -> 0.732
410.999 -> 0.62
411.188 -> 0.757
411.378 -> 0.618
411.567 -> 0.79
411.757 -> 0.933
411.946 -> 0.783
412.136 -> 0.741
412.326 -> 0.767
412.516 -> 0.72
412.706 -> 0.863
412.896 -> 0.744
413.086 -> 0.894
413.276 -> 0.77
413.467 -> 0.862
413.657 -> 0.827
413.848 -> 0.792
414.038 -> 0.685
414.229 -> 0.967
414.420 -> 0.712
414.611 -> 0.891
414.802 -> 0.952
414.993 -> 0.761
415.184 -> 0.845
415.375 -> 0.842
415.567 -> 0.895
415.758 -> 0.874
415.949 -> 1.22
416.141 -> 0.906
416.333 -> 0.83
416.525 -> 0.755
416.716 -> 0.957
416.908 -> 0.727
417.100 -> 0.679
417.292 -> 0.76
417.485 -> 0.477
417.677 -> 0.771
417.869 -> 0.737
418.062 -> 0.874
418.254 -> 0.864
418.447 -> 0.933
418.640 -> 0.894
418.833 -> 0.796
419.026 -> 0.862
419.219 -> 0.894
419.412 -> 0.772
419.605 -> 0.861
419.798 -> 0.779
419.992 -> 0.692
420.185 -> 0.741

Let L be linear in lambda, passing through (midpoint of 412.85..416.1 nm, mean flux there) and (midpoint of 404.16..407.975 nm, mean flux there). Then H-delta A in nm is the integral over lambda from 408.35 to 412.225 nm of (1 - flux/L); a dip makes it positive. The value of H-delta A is 0.71 nm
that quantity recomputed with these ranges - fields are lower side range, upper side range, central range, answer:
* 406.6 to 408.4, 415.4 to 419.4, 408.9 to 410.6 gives 0.35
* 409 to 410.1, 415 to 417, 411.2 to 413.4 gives -0.17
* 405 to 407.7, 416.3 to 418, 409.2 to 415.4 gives 0.27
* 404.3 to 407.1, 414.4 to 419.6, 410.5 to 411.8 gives 0.22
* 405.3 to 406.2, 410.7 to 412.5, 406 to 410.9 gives 0.41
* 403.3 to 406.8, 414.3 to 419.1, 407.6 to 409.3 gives 0.25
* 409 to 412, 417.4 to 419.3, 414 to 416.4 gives -0.36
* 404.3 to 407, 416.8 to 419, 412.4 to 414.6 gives 0.03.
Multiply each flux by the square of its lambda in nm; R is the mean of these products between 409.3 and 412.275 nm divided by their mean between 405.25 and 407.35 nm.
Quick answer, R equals 0.8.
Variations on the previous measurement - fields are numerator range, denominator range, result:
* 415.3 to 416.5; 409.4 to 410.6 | 1.42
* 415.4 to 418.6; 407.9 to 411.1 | 1.23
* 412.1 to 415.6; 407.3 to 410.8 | 1.17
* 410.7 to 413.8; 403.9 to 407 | 0.90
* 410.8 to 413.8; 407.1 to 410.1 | 1.09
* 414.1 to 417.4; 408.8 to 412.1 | 1.25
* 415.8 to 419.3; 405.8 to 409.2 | 1.09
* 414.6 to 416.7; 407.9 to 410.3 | 1.29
